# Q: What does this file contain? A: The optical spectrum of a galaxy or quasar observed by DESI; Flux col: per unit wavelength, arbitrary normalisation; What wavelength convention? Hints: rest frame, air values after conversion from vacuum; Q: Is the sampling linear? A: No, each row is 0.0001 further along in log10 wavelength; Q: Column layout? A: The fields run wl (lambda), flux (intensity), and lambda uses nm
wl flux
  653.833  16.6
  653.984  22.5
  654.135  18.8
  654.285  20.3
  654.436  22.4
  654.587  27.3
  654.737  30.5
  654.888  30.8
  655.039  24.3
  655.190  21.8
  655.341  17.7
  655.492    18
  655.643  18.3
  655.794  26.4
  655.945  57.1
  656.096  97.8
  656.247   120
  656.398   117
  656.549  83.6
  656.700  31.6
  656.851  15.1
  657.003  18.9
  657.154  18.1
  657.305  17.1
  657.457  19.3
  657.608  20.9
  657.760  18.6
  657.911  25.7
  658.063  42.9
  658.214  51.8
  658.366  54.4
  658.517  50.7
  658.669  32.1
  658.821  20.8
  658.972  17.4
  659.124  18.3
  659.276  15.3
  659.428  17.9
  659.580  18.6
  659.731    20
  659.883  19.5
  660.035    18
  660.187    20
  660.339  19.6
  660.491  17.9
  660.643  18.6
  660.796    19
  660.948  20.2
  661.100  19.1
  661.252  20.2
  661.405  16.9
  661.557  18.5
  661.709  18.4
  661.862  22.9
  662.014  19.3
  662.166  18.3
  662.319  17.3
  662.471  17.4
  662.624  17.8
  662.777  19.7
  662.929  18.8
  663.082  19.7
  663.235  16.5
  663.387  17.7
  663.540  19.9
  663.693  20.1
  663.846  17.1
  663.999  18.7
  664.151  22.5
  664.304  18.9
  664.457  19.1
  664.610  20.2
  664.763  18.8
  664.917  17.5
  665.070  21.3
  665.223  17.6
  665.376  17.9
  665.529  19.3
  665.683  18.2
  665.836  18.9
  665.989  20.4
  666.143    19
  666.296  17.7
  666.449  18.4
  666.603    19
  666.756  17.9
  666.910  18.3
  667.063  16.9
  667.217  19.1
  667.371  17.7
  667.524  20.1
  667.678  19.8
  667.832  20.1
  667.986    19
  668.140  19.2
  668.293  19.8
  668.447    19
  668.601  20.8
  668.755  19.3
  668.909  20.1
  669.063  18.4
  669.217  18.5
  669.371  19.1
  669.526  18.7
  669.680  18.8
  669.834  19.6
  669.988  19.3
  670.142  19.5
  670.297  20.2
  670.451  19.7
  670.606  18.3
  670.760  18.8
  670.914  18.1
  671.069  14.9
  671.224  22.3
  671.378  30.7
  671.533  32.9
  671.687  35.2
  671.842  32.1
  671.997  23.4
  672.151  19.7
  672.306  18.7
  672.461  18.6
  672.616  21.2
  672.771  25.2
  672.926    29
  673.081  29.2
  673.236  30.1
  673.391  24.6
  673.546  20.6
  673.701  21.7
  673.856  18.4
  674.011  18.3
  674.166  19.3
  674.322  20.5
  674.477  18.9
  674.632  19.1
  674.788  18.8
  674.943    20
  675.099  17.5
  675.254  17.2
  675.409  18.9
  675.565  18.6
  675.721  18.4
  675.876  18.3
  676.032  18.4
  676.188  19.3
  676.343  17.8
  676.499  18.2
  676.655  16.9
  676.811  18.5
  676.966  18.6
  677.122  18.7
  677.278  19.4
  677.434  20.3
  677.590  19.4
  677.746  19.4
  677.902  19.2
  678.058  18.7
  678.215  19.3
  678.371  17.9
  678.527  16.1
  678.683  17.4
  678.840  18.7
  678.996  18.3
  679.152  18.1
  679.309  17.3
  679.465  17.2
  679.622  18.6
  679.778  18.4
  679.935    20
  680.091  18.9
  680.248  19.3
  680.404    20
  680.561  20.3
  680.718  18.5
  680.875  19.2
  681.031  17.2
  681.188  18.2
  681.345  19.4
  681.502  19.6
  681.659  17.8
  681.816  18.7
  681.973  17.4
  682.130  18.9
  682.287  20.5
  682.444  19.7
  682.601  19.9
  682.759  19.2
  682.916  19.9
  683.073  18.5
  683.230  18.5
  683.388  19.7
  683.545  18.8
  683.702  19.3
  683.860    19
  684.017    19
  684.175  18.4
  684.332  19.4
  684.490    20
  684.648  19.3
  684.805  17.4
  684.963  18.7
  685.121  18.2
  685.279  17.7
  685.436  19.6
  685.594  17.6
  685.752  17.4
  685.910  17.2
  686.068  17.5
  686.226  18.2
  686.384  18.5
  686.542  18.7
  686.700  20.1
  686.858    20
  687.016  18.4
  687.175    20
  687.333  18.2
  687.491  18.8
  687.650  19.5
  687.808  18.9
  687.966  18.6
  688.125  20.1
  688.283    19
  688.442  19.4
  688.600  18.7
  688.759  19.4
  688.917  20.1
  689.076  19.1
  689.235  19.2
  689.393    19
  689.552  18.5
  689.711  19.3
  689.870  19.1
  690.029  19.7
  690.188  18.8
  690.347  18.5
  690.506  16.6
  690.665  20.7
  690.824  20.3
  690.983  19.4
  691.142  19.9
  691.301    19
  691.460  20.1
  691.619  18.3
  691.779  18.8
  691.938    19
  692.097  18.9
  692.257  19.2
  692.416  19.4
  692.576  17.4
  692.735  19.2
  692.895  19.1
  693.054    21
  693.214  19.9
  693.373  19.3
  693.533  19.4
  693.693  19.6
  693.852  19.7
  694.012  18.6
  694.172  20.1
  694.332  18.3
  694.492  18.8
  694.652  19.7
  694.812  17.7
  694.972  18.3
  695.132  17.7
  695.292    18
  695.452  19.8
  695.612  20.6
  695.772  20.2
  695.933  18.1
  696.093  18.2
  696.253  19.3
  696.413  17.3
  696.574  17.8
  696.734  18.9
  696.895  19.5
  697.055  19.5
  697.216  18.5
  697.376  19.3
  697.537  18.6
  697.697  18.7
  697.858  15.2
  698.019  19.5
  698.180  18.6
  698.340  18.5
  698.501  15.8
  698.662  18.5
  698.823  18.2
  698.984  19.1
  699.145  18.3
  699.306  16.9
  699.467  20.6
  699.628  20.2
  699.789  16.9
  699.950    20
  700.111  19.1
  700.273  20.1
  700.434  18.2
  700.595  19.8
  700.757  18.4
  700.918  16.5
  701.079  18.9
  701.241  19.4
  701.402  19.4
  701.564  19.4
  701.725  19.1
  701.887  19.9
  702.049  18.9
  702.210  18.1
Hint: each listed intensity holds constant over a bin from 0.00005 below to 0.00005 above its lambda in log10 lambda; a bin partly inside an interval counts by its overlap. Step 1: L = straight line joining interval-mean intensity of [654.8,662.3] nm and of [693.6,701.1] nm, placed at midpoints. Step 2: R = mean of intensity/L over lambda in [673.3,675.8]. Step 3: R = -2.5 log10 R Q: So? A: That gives 0.290 mag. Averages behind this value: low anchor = 30.2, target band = 19.5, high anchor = 18.7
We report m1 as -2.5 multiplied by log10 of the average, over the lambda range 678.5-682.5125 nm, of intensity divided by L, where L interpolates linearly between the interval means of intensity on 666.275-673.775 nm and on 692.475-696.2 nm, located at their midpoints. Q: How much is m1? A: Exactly 0.09 mag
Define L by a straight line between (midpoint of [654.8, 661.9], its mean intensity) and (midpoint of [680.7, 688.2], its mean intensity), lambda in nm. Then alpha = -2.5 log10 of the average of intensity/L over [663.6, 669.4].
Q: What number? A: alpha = 0.380 mag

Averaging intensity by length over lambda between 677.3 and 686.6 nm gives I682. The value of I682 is 18.7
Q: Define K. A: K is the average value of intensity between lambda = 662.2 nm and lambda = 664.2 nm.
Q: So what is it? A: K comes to 18.6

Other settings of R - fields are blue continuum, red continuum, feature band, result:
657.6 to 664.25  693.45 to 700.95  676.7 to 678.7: 0.10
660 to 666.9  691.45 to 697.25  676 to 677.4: 0.03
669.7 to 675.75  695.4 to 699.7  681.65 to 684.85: 0.07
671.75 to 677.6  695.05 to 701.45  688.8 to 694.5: 0.00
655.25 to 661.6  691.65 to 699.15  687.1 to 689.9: 0.11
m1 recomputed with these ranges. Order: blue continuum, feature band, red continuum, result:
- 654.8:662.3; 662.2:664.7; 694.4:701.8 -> 0.46 mag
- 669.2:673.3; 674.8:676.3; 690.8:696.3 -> 0.19 mag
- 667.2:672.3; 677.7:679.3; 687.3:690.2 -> 0.11 mag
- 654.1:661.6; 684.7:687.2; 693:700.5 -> 0.20 mag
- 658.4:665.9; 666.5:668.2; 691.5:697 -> 0.06 mag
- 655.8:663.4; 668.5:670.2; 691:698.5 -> 0.35 mag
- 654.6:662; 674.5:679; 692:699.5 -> 0.32 mag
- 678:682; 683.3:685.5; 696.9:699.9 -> -0.02 mag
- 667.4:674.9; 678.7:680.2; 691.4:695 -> 0.12 mag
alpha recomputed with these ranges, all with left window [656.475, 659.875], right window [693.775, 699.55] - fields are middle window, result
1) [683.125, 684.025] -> 0.15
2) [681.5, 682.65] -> 0.17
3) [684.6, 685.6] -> 0.17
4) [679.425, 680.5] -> 0.20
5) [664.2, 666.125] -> 0.36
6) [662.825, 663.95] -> 0.41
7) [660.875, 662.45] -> 0.40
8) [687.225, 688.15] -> 0.10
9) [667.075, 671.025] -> 0.32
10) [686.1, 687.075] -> 0.12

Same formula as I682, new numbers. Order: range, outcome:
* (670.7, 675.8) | 22.2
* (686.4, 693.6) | 19.2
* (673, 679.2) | 19.4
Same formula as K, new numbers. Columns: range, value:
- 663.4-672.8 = 20.1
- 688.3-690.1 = 19.2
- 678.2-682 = 18.5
